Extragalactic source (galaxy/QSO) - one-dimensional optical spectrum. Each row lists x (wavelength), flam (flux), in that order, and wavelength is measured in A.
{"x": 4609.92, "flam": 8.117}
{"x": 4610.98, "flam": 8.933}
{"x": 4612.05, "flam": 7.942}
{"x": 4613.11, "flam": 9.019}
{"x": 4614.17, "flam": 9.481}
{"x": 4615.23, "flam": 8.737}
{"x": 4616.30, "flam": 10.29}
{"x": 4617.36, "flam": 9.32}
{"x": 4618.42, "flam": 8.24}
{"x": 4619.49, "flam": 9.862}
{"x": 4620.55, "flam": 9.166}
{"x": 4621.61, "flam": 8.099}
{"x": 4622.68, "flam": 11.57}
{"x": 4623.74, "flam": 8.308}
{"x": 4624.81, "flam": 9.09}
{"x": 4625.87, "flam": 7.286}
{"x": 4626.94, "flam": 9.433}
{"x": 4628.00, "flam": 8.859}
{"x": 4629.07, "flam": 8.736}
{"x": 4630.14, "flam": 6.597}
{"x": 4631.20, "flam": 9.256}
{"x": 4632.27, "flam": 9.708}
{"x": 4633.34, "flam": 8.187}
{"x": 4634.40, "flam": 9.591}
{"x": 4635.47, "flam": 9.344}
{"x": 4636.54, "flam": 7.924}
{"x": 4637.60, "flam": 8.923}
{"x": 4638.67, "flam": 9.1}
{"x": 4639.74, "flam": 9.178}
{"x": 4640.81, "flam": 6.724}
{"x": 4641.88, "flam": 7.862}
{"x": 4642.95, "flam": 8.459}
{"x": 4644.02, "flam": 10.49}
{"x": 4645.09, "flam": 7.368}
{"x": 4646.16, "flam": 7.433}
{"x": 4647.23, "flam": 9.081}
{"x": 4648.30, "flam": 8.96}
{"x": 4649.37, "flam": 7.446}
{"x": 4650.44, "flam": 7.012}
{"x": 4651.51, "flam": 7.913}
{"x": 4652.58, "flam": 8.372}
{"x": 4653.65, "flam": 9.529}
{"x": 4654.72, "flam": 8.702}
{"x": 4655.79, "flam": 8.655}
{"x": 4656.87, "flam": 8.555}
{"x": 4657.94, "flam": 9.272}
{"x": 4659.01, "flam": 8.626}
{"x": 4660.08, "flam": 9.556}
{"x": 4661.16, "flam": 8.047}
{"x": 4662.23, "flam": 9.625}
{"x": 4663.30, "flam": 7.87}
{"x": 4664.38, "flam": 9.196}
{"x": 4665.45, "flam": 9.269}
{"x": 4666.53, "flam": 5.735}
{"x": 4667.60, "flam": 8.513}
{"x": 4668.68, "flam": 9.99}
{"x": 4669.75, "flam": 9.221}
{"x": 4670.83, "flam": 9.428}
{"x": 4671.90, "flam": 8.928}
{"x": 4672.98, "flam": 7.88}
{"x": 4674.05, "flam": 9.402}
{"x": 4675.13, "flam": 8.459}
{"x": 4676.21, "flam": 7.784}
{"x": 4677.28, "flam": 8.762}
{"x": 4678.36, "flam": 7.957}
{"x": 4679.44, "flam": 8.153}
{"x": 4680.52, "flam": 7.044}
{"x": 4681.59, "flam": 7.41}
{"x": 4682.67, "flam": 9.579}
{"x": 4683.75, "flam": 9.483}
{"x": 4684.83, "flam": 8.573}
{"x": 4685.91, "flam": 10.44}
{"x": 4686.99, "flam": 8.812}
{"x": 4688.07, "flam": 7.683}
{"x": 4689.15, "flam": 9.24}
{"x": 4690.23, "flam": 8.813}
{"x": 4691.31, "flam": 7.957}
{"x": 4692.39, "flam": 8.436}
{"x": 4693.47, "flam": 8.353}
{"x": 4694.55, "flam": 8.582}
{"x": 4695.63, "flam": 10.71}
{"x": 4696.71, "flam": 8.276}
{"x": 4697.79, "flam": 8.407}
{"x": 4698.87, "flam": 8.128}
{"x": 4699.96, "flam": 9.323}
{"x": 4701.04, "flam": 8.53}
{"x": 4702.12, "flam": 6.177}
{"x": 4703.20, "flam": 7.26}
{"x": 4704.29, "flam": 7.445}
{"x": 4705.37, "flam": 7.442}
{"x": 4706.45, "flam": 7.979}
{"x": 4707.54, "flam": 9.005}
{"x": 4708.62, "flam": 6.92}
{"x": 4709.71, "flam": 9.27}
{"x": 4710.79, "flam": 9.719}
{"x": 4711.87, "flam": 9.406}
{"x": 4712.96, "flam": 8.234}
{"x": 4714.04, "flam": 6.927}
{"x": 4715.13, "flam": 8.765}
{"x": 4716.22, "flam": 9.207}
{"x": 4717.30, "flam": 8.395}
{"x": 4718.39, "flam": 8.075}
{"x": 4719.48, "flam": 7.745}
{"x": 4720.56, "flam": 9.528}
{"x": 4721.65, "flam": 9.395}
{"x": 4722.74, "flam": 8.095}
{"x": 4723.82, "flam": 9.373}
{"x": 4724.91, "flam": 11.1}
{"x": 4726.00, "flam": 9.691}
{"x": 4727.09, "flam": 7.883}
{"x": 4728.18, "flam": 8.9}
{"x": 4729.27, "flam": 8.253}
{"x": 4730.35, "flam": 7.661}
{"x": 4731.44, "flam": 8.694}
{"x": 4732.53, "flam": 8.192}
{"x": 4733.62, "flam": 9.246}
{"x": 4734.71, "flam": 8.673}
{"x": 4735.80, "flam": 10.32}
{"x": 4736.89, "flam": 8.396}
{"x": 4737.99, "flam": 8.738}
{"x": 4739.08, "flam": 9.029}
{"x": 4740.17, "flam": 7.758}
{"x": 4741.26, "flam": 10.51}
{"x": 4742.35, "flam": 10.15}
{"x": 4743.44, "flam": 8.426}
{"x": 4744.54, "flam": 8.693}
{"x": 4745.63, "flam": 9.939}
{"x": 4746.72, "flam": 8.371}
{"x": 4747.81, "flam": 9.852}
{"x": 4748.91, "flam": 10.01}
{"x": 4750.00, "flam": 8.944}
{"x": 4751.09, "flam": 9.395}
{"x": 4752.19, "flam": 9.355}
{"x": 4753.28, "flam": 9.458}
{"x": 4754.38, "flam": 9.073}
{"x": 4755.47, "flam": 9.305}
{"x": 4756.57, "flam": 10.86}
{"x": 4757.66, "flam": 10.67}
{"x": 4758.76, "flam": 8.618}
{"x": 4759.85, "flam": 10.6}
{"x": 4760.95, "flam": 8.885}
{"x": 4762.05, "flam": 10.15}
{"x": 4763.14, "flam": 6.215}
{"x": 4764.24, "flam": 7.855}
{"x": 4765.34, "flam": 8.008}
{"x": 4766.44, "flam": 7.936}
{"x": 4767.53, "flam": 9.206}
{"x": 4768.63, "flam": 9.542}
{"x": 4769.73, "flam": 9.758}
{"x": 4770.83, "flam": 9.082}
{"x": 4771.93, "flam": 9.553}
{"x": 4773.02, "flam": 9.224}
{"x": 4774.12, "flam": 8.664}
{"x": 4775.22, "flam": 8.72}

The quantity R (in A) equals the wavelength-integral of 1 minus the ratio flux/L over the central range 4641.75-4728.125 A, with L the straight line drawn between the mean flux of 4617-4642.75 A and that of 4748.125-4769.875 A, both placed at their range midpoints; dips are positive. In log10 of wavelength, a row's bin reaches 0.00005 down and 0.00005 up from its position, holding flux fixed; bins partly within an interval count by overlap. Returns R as 3.7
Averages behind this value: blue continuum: 8.76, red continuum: 9.19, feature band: 8.56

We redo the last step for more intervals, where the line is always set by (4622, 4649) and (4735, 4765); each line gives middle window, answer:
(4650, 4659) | 0.3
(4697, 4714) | 1.6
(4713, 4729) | 0.6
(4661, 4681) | 0.8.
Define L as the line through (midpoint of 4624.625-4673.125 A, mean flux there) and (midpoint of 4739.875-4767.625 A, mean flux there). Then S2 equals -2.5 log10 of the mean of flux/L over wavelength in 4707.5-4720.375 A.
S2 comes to 0.058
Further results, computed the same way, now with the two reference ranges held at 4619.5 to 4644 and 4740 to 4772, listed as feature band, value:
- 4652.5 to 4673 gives 0.01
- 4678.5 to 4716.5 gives 0.07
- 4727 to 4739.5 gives 0.05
